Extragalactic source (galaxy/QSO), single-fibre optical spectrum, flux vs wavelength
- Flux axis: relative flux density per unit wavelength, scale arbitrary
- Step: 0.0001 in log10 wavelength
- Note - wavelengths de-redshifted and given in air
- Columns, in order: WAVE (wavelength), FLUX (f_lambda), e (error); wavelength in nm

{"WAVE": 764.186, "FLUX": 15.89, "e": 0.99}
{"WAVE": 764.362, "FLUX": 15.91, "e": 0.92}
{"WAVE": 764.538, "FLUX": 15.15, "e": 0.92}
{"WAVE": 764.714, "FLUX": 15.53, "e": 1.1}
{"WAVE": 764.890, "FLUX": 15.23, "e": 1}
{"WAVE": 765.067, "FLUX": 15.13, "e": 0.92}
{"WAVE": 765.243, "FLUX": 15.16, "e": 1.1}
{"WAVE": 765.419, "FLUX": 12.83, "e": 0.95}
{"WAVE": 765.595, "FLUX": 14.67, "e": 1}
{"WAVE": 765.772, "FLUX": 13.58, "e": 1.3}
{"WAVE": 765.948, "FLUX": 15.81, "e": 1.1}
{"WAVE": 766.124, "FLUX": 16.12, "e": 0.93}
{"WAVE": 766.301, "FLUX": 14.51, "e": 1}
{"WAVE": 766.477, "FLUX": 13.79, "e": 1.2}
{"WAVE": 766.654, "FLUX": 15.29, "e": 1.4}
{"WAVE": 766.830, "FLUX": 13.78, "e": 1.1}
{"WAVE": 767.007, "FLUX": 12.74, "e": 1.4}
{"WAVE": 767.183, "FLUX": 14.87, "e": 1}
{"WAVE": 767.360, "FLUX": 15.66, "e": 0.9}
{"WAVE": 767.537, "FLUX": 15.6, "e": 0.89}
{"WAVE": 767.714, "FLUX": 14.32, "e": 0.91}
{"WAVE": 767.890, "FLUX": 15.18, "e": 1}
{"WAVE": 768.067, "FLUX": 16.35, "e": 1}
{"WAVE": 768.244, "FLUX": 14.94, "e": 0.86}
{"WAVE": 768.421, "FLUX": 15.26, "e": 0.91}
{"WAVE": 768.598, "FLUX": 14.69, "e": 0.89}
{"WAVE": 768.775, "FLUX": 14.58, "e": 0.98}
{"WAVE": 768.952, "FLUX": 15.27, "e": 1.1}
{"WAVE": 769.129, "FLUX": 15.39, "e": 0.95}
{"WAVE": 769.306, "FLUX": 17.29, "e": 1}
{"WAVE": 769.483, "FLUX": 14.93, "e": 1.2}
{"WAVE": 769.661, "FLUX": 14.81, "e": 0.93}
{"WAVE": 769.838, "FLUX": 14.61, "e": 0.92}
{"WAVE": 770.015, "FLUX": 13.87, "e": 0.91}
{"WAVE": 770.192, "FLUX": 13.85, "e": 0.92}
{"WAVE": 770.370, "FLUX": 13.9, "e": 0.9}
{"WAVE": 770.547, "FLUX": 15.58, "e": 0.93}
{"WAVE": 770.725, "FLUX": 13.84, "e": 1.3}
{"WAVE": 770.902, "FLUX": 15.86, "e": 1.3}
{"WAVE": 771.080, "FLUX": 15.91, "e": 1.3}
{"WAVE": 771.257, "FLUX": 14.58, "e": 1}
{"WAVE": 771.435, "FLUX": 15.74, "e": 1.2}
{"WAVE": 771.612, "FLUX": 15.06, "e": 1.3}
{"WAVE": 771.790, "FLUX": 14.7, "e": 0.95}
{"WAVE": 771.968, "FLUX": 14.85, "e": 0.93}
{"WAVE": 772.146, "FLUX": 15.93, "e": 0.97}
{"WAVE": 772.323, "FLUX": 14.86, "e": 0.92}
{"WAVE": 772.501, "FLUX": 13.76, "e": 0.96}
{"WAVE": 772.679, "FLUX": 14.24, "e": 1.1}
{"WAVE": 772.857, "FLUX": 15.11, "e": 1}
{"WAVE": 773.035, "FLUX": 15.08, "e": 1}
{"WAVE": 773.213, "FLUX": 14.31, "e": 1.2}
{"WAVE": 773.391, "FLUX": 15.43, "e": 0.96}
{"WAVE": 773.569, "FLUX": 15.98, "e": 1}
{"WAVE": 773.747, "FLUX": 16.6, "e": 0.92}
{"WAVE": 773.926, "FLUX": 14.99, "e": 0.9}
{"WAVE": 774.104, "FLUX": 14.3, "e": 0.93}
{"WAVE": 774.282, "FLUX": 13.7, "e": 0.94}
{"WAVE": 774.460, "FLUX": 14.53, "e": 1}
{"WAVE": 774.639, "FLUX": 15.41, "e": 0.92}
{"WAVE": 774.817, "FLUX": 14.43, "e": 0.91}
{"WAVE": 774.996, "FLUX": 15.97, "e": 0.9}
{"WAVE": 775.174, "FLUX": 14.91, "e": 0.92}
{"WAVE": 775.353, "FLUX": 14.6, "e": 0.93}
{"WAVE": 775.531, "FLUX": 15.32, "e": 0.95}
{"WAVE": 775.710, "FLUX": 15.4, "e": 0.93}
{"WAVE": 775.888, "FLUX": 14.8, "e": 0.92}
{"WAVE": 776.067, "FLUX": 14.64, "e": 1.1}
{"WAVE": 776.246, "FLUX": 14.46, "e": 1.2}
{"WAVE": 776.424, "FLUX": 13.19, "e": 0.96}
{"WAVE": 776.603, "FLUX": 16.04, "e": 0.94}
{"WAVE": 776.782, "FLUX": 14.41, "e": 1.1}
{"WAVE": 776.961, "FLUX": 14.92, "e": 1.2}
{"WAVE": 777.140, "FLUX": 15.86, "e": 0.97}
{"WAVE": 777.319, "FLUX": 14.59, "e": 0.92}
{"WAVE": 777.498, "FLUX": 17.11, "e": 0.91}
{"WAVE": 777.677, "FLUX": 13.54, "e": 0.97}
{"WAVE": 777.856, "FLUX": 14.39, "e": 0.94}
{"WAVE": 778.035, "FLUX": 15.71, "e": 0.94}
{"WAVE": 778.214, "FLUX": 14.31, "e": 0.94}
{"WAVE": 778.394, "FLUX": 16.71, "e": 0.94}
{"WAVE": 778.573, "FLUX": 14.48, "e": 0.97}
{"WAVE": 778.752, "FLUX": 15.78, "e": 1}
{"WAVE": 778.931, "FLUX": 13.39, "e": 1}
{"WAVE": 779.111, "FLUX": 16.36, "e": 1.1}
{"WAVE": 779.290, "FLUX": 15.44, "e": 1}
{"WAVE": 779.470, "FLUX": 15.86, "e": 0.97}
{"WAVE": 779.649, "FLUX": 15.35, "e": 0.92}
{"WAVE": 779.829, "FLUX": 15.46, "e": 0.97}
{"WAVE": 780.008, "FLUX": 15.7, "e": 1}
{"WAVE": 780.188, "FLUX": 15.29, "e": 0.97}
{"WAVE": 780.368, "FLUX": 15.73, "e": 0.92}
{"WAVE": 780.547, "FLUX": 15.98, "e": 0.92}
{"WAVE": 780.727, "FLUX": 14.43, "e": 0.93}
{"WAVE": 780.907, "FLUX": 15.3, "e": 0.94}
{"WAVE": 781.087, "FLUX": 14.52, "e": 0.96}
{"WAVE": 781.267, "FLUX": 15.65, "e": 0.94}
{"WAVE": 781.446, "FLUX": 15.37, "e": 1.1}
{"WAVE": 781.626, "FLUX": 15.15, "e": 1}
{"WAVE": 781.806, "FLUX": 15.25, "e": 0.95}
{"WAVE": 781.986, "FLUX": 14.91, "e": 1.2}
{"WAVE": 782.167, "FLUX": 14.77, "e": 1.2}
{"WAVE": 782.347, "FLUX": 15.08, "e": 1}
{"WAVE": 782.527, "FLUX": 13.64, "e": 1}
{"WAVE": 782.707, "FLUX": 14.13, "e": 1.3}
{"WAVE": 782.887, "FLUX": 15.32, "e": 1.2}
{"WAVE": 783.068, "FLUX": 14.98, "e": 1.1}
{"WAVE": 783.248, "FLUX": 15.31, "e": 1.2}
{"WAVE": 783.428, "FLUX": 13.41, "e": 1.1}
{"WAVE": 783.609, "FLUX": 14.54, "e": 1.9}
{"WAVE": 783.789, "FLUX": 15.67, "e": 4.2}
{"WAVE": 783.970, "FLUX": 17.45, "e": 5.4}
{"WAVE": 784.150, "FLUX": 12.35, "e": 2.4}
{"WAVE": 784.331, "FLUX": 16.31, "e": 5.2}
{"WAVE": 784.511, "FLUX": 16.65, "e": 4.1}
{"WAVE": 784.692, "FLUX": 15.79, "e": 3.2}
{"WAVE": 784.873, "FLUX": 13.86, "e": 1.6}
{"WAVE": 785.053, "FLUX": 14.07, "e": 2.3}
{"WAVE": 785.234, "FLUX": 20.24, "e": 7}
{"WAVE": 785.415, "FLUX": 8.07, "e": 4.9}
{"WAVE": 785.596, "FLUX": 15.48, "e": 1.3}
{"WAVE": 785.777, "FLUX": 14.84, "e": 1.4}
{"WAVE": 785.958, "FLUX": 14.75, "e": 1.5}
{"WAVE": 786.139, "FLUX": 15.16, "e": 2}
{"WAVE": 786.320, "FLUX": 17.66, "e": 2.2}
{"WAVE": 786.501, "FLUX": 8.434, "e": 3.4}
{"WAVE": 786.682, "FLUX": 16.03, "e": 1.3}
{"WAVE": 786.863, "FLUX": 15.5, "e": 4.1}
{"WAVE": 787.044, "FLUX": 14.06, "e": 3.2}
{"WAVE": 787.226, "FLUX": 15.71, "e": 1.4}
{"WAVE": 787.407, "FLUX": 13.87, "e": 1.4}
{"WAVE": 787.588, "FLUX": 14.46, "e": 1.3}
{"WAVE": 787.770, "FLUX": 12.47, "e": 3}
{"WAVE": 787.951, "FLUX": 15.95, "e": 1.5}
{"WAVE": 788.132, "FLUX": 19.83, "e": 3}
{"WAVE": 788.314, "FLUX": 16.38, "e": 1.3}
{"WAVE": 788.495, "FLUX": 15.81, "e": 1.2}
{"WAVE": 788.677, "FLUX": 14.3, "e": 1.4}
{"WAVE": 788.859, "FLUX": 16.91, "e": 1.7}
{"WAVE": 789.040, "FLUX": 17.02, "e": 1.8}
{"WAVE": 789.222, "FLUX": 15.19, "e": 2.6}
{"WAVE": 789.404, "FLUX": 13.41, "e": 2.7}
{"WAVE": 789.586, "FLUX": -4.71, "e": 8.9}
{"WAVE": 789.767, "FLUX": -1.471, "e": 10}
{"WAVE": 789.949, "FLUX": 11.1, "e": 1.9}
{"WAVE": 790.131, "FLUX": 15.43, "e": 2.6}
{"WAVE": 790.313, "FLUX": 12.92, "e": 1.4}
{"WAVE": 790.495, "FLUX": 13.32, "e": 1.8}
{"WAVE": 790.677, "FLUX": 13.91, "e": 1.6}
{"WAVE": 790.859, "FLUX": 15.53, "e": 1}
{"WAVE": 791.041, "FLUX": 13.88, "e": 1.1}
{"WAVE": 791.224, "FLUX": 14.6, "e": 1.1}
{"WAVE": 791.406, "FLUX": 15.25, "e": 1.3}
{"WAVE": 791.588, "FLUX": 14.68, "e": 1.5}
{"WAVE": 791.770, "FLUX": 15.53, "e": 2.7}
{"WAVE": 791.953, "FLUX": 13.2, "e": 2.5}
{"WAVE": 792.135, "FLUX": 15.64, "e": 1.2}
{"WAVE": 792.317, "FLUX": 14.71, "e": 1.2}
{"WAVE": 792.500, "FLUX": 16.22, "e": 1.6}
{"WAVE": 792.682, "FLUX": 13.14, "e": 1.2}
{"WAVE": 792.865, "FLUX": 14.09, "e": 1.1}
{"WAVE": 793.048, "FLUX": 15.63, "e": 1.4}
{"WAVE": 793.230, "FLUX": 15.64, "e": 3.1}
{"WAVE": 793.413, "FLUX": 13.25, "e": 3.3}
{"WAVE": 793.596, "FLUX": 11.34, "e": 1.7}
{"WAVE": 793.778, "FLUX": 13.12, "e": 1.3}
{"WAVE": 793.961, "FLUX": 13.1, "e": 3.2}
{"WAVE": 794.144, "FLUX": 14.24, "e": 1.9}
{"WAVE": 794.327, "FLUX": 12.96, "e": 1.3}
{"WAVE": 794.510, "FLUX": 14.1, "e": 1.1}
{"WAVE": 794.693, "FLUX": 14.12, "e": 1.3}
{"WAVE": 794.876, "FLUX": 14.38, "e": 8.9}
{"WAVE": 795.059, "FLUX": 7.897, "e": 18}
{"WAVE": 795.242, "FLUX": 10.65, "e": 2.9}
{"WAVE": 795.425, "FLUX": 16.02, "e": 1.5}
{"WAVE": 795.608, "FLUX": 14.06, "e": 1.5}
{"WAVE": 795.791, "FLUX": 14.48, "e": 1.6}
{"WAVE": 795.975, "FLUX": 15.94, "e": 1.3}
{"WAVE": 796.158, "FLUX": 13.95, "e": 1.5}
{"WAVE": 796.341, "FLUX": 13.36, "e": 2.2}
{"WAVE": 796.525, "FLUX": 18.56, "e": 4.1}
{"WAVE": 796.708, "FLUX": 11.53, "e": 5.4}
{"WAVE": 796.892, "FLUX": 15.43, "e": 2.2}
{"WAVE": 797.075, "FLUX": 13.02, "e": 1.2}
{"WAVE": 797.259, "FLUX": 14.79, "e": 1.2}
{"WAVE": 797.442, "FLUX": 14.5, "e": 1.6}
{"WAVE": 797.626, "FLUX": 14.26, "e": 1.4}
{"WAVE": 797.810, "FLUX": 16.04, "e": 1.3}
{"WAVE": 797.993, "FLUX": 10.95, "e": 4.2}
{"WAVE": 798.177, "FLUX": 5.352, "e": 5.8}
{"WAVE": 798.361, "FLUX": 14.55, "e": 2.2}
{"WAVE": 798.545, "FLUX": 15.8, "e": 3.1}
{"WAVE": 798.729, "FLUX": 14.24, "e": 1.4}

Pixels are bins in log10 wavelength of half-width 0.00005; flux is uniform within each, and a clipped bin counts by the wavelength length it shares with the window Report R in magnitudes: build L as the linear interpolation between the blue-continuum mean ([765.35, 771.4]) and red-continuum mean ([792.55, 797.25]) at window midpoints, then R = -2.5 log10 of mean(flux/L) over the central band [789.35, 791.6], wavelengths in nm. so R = 0.237 mag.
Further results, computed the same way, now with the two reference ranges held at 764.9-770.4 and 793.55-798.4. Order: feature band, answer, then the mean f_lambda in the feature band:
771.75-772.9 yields -0.013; 14.8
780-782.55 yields -0.073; 15.1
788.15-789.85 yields 0.165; 11.8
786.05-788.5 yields -0.091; 15.1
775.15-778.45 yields -0.045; 15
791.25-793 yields -0.085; 14.7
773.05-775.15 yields -0.041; 15.1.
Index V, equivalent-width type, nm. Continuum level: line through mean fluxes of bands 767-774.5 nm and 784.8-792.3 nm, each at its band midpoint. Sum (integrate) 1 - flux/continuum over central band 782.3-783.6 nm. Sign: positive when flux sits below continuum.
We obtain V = -0.029 nm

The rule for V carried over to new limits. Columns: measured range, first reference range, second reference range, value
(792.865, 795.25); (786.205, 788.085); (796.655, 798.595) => 0.084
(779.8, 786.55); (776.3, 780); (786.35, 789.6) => -0.074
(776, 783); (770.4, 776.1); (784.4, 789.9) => -0.291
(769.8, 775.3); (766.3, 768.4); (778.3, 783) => 0.015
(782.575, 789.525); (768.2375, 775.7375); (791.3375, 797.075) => -0.266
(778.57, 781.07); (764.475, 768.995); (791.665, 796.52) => -0.158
